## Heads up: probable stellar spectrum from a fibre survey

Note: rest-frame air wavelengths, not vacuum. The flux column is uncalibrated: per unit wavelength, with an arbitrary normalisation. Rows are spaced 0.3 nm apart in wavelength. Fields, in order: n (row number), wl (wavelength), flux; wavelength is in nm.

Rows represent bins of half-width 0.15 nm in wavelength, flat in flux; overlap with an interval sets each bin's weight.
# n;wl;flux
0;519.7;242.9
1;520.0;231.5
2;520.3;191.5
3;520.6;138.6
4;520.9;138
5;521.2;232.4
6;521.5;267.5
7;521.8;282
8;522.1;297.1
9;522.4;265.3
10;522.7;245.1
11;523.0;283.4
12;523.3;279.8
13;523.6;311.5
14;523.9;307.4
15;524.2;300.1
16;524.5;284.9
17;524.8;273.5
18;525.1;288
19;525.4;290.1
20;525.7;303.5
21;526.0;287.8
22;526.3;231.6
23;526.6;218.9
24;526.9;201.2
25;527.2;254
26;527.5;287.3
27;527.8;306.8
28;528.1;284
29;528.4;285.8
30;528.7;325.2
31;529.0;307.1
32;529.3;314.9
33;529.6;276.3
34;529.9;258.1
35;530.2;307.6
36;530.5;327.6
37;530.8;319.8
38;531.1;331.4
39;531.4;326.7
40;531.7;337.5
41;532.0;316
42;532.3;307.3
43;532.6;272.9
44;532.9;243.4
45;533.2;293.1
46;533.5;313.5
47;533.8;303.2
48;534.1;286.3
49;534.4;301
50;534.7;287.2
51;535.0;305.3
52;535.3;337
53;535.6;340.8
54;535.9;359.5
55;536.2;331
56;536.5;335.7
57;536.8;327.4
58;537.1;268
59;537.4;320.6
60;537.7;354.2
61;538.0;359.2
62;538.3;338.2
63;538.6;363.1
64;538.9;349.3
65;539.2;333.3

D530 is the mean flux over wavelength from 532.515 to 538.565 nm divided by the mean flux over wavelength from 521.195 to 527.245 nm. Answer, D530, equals 1.16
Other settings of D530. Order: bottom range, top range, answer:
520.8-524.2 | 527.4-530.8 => 1.12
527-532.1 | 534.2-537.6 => 1.06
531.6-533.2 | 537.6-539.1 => 1.20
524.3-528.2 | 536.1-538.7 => 1.23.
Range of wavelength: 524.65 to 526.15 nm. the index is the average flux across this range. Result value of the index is 289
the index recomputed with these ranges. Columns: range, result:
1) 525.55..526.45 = 274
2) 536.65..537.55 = 305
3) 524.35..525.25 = 282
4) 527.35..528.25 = 293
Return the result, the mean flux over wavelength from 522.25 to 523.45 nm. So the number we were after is 268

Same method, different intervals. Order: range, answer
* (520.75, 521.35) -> 185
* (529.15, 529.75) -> 296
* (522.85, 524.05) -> 296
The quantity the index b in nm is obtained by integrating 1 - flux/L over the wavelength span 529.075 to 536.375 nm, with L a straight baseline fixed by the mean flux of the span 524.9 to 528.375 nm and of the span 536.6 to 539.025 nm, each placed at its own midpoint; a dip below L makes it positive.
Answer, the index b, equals -0.09 nm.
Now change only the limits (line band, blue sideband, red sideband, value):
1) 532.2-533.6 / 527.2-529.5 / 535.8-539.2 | 0.14 nm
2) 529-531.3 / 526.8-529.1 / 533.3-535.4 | -0.13 nm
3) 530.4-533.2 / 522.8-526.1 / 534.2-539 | 0.05 nm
